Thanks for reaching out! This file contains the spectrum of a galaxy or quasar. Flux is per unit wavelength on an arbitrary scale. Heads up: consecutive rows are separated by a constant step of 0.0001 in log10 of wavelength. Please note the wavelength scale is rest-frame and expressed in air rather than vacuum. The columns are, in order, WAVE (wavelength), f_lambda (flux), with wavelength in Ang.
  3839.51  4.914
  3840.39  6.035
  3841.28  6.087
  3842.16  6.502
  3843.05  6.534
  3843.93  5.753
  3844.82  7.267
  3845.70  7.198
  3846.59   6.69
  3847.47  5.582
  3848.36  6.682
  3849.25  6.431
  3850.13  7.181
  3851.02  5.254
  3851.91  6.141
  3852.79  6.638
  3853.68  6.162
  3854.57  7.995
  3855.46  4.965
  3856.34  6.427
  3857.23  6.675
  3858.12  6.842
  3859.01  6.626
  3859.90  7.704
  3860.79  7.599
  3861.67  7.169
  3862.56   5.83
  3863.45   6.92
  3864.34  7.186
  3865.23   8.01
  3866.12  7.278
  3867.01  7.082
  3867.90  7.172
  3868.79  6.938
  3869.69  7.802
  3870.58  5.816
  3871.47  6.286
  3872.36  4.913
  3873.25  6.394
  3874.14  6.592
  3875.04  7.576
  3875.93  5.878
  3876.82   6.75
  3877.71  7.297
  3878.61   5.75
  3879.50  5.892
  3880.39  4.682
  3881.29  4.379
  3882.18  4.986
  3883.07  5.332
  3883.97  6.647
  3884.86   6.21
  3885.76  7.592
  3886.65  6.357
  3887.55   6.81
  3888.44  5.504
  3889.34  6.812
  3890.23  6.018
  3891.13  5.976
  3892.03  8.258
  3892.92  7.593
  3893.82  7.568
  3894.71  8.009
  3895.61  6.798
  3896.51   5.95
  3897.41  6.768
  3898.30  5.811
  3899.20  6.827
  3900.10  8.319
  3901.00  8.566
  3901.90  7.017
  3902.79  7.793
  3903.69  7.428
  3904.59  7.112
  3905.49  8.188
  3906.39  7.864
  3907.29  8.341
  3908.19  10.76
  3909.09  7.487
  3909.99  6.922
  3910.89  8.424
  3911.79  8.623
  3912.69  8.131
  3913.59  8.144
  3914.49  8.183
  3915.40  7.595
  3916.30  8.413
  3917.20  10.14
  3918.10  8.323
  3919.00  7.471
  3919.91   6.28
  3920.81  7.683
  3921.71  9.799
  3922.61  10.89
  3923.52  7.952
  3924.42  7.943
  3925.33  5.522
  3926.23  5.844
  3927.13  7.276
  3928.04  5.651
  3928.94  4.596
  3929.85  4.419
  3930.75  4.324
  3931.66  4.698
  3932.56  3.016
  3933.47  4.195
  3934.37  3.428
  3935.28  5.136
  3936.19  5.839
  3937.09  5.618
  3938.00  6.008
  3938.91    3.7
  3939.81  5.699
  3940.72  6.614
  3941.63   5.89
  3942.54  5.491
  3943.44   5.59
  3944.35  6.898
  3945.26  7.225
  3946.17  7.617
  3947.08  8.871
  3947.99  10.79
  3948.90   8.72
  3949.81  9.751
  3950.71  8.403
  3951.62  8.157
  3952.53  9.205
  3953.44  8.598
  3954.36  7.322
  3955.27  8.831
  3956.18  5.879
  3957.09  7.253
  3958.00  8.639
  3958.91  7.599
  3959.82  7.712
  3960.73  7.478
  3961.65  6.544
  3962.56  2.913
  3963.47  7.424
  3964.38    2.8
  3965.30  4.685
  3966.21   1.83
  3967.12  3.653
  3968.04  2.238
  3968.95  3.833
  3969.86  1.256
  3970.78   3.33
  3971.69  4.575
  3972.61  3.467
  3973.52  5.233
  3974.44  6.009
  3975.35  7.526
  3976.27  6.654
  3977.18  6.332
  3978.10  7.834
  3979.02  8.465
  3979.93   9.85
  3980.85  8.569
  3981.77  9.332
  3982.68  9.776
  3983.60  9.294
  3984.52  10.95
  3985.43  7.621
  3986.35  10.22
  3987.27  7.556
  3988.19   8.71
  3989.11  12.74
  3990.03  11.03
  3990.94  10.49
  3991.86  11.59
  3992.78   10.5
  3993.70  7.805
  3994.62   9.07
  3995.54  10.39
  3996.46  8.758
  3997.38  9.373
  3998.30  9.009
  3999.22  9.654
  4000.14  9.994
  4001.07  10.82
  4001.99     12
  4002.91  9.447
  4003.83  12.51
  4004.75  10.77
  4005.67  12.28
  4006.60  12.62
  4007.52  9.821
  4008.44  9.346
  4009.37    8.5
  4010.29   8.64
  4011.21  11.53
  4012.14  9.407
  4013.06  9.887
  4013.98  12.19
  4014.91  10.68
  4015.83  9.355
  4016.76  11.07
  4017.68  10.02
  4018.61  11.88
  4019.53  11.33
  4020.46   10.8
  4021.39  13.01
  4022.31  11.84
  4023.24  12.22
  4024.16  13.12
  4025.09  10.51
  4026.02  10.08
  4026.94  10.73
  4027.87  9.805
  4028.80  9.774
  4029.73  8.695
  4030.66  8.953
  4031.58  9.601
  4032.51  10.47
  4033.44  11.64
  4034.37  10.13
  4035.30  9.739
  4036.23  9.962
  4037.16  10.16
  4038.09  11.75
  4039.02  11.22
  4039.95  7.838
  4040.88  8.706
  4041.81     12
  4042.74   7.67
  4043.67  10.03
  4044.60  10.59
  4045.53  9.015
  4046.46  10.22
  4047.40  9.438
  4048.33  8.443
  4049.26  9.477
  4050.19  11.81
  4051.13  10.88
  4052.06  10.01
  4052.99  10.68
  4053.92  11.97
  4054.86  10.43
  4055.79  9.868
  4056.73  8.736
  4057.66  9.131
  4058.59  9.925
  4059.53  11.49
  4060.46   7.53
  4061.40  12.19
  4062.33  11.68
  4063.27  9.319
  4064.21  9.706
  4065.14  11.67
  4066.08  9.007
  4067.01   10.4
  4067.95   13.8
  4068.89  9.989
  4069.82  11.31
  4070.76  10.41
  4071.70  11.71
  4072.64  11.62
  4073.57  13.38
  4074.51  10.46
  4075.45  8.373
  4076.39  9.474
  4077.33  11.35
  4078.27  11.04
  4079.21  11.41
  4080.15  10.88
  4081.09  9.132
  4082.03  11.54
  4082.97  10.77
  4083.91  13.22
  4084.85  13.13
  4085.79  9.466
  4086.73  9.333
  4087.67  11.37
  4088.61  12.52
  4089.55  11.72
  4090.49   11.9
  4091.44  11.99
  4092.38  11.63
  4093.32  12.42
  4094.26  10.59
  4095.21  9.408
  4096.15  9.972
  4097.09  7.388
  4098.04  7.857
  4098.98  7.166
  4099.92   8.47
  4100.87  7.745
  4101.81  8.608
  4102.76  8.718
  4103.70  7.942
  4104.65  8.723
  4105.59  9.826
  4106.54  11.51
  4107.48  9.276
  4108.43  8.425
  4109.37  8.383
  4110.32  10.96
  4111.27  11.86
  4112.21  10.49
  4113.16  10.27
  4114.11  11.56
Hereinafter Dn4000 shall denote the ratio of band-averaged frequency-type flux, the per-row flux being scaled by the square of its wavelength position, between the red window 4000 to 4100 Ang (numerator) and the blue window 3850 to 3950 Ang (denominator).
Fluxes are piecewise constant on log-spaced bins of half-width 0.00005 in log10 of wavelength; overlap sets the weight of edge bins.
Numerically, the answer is 1.66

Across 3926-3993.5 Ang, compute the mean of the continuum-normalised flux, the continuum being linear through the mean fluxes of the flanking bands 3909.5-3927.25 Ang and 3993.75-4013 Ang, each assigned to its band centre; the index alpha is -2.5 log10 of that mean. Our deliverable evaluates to 0.31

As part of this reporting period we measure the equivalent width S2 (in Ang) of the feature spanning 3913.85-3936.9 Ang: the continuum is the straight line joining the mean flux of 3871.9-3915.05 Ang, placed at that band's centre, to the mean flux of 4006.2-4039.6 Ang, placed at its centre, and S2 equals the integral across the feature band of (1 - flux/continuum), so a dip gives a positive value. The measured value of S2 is 3.6 Ang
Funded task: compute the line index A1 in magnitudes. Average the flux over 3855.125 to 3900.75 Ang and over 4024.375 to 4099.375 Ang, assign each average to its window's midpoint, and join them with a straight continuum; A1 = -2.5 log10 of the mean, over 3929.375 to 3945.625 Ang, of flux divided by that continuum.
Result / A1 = 0.45 mag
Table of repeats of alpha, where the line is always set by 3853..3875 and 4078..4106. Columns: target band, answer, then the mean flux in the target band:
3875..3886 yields 0.17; 5.99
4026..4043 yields -0.07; 9.97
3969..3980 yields 0.43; 5.66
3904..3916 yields -0.09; 8.13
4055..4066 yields -0.04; 10.1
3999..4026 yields -0.20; 10.9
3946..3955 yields -0.09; 8.78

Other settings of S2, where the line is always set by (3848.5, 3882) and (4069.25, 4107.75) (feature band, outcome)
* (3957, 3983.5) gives 7.5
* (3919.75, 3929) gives 0.2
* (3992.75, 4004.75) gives -1.5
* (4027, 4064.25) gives -1.6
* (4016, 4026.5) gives -2.5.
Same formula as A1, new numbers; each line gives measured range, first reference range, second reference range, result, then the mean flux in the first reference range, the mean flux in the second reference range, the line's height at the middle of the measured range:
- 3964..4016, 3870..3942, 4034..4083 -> 0.04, 6.72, 10.4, 8.73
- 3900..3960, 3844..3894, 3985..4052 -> 0.11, 6.55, 10.3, 8.06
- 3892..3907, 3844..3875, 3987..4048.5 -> 0.03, 6.69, 10.3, 7.6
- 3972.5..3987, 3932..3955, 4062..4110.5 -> -0.05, 6.72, 10.3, 7.64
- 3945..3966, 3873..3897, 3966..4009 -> 0.05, 6.43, 8.43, 7.81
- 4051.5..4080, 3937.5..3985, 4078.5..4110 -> -0.14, 6.7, 10.1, 9.36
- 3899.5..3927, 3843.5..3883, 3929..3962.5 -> -0.22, 6.5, 6.63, 6.58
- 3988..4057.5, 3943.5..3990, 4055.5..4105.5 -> -0.19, 7.15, 10.3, 8.72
